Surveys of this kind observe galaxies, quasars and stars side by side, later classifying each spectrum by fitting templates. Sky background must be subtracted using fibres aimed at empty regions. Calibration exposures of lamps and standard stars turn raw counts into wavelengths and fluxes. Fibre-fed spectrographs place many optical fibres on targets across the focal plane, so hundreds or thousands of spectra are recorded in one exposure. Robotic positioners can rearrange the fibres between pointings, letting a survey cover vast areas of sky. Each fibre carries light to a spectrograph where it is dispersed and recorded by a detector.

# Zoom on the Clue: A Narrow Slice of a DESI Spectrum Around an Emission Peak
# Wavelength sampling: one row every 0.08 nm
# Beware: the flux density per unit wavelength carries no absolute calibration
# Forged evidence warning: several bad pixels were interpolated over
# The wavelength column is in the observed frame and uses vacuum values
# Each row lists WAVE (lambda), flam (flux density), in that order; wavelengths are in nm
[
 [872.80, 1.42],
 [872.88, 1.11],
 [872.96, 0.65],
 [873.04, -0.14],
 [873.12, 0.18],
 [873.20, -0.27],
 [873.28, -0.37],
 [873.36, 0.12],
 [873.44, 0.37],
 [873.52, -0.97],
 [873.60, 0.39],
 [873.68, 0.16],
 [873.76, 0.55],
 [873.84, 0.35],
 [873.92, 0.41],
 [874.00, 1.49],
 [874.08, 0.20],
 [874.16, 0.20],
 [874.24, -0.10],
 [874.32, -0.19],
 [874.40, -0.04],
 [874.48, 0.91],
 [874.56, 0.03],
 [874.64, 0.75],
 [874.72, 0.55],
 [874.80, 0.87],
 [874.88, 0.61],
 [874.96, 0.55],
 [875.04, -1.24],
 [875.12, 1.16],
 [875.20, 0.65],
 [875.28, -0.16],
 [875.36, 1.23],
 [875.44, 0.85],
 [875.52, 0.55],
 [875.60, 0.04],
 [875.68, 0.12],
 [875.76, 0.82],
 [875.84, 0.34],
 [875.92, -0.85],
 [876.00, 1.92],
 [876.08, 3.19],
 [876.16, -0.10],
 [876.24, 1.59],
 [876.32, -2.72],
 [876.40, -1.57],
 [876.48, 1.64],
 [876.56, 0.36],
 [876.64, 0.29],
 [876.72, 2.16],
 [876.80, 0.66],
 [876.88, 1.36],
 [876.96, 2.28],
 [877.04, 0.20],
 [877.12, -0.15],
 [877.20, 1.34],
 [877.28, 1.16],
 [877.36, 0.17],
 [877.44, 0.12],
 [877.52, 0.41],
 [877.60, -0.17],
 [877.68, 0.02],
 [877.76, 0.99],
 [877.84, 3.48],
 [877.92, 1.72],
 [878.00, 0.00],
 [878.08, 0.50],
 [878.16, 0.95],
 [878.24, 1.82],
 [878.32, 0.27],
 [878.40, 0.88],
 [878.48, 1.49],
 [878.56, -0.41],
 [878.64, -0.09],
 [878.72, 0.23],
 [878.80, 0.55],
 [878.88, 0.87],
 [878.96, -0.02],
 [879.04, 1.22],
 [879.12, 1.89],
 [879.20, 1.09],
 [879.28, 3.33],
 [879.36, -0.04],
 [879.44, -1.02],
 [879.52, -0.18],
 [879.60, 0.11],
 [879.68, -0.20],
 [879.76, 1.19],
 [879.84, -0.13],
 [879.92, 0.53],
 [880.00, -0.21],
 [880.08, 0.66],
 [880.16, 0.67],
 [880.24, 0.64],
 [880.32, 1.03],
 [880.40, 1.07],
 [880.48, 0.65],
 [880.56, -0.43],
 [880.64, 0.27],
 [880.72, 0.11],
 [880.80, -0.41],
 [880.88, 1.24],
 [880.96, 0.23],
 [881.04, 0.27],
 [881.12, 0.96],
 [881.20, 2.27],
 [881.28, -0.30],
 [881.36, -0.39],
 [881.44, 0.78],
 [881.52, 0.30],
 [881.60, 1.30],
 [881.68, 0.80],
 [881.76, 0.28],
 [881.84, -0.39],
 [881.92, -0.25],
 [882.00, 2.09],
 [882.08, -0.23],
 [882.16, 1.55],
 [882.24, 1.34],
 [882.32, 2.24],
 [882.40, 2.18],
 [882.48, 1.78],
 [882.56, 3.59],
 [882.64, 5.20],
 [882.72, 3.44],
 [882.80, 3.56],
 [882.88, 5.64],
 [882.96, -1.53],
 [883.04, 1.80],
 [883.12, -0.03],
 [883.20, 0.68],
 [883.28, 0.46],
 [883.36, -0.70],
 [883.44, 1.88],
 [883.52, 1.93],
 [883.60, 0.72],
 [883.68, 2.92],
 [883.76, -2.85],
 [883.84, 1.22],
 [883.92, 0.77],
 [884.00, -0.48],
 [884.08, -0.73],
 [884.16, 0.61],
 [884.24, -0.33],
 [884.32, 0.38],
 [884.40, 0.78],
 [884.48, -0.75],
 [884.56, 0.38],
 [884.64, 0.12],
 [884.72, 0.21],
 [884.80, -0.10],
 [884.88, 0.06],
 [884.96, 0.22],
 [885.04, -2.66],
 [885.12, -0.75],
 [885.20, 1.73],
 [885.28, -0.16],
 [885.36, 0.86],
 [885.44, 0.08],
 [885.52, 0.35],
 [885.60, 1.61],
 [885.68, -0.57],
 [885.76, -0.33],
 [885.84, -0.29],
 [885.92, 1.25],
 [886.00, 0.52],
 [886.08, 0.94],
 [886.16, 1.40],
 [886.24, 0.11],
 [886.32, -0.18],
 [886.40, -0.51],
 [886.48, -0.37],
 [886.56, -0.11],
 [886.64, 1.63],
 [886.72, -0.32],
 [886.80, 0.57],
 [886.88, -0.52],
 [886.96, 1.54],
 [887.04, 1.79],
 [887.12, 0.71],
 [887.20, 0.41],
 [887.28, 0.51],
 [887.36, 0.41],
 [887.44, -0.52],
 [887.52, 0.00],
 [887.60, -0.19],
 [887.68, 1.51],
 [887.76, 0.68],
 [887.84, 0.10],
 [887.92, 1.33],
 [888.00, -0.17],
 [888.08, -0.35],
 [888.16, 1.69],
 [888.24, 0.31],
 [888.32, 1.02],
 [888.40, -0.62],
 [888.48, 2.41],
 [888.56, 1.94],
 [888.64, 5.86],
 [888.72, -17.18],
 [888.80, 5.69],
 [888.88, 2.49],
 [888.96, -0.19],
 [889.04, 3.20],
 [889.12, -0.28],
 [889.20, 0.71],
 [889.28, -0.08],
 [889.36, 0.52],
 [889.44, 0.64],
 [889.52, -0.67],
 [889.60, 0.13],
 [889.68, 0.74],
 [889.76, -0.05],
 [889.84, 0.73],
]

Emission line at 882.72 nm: H-gamma 4340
